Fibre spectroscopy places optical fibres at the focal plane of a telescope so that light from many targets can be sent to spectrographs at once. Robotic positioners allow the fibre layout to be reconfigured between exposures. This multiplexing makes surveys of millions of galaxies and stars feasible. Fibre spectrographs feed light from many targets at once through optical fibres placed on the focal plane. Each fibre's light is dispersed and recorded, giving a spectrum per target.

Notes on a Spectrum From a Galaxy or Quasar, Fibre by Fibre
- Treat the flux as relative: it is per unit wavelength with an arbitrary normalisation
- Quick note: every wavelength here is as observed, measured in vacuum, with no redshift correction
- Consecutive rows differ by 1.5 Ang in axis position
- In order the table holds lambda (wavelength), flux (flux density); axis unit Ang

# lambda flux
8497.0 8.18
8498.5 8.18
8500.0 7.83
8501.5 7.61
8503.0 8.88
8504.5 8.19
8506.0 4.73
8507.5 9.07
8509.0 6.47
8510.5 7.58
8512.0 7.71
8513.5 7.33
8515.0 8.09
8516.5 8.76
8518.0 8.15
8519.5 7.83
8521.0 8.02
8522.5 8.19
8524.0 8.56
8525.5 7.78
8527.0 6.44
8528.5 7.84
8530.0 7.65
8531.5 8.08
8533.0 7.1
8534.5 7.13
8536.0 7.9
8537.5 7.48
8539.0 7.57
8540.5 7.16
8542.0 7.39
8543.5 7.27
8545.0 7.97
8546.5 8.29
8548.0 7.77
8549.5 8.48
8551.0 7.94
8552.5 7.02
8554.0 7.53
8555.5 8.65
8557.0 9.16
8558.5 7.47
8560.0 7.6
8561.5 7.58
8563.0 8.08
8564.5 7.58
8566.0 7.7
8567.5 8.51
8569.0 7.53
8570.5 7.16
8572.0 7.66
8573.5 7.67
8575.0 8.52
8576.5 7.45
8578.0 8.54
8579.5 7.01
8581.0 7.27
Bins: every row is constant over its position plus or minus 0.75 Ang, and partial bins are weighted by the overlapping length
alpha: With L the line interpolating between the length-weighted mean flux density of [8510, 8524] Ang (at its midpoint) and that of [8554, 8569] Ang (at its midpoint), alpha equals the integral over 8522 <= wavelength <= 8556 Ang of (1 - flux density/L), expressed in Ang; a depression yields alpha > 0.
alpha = 1.3 Ang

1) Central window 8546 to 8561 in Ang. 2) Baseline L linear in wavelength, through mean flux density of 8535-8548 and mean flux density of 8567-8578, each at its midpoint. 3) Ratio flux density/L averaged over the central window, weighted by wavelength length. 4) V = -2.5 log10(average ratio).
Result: -0.04 mag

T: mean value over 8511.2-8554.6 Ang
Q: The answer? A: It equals 7.74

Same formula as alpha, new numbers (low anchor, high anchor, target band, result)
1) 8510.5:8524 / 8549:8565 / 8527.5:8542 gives 0.8 Ang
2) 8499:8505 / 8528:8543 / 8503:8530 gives 0.5 Ang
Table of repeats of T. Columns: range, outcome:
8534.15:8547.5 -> 7.59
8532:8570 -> 7.75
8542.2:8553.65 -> 7.79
